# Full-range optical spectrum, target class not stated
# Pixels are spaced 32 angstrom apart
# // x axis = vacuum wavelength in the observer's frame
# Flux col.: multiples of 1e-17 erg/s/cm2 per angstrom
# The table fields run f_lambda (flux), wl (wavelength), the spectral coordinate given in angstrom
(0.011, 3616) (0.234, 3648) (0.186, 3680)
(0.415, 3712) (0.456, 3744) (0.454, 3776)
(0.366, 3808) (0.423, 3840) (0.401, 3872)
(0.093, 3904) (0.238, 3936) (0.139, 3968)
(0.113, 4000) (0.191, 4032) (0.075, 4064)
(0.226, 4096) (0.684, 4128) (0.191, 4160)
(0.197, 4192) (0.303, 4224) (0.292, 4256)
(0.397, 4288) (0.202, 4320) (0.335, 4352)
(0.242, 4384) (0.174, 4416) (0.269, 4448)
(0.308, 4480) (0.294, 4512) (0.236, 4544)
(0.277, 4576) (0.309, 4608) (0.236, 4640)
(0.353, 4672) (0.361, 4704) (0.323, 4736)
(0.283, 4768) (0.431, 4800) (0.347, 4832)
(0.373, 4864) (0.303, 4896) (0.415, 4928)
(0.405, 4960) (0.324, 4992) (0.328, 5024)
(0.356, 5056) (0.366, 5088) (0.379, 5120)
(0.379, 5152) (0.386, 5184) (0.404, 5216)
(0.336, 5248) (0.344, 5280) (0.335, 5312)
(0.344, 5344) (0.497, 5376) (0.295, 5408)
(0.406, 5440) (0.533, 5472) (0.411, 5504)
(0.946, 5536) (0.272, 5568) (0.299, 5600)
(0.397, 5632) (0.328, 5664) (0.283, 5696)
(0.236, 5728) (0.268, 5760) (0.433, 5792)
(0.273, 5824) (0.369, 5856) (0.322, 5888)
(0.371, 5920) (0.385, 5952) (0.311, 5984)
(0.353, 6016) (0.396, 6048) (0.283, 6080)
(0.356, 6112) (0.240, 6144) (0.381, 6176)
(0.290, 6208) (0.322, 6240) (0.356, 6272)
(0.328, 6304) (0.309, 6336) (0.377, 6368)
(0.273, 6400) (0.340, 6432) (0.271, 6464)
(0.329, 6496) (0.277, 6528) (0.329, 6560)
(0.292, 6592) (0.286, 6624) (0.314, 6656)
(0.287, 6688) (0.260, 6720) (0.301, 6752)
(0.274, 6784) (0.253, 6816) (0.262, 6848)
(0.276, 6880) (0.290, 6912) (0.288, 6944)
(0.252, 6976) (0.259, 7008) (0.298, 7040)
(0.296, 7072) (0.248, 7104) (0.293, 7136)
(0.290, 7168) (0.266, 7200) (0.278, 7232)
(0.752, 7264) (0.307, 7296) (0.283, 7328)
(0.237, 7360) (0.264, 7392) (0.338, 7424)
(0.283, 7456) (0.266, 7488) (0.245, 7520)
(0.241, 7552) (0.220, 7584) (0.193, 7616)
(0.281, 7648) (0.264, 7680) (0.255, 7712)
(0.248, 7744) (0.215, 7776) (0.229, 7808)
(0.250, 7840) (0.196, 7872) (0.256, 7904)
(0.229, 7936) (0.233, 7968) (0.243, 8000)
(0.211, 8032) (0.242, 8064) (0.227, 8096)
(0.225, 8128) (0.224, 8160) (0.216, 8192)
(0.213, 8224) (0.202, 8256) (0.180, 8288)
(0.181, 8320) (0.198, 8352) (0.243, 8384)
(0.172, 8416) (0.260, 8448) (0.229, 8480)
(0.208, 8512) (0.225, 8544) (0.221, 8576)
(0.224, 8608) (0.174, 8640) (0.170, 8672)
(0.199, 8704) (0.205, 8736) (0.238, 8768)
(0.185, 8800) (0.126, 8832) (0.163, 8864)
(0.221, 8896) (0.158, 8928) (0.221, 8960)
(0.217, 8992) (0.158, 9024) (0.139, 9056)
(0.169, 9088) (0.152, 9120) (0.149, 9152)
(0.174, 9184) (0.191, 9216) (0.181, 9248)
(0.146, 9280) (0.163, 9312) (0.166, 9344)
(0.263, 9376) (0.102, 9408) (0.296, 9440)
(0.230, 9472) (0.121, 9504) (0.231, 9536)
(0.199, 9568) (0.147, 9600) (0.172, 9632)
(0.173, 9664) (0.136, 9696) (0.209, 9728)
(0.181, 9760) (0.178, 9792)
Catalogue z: 0.106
